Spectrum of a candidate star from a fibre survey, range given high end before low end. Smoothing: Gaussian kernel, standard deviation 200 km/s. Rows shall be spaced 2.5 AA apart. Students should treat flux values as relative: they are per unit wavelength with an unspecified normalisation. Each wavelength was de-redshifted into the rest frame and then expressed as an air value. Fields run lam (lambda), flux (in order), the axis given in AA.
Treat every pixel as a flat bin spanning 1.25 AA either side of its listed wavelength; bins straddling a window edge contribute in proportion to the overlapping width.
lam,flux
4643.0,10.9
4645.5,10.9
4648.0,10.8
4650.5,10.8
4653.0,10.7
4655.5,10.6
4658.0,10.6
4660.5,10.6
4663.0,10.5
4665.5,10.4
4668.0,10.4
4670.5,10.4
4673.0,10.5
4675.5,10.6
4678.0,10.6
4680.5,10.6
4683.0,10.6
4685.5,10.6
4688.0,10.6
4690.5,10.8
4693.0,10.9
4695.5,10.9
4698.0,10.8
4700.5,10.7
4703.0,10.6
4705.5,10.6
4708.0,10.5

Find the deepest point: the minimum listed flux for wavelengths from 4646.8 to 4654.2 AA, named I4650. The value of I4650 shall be 10.7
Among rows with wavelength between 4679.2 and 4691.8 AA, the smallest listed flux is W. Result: 10.6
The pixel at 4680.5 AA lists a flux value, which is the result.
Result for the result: 10.6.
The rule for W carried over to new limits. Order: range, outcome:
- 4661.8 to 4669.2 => 10.4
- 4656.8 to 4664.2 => 10.5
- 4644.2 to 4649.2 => 10.8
